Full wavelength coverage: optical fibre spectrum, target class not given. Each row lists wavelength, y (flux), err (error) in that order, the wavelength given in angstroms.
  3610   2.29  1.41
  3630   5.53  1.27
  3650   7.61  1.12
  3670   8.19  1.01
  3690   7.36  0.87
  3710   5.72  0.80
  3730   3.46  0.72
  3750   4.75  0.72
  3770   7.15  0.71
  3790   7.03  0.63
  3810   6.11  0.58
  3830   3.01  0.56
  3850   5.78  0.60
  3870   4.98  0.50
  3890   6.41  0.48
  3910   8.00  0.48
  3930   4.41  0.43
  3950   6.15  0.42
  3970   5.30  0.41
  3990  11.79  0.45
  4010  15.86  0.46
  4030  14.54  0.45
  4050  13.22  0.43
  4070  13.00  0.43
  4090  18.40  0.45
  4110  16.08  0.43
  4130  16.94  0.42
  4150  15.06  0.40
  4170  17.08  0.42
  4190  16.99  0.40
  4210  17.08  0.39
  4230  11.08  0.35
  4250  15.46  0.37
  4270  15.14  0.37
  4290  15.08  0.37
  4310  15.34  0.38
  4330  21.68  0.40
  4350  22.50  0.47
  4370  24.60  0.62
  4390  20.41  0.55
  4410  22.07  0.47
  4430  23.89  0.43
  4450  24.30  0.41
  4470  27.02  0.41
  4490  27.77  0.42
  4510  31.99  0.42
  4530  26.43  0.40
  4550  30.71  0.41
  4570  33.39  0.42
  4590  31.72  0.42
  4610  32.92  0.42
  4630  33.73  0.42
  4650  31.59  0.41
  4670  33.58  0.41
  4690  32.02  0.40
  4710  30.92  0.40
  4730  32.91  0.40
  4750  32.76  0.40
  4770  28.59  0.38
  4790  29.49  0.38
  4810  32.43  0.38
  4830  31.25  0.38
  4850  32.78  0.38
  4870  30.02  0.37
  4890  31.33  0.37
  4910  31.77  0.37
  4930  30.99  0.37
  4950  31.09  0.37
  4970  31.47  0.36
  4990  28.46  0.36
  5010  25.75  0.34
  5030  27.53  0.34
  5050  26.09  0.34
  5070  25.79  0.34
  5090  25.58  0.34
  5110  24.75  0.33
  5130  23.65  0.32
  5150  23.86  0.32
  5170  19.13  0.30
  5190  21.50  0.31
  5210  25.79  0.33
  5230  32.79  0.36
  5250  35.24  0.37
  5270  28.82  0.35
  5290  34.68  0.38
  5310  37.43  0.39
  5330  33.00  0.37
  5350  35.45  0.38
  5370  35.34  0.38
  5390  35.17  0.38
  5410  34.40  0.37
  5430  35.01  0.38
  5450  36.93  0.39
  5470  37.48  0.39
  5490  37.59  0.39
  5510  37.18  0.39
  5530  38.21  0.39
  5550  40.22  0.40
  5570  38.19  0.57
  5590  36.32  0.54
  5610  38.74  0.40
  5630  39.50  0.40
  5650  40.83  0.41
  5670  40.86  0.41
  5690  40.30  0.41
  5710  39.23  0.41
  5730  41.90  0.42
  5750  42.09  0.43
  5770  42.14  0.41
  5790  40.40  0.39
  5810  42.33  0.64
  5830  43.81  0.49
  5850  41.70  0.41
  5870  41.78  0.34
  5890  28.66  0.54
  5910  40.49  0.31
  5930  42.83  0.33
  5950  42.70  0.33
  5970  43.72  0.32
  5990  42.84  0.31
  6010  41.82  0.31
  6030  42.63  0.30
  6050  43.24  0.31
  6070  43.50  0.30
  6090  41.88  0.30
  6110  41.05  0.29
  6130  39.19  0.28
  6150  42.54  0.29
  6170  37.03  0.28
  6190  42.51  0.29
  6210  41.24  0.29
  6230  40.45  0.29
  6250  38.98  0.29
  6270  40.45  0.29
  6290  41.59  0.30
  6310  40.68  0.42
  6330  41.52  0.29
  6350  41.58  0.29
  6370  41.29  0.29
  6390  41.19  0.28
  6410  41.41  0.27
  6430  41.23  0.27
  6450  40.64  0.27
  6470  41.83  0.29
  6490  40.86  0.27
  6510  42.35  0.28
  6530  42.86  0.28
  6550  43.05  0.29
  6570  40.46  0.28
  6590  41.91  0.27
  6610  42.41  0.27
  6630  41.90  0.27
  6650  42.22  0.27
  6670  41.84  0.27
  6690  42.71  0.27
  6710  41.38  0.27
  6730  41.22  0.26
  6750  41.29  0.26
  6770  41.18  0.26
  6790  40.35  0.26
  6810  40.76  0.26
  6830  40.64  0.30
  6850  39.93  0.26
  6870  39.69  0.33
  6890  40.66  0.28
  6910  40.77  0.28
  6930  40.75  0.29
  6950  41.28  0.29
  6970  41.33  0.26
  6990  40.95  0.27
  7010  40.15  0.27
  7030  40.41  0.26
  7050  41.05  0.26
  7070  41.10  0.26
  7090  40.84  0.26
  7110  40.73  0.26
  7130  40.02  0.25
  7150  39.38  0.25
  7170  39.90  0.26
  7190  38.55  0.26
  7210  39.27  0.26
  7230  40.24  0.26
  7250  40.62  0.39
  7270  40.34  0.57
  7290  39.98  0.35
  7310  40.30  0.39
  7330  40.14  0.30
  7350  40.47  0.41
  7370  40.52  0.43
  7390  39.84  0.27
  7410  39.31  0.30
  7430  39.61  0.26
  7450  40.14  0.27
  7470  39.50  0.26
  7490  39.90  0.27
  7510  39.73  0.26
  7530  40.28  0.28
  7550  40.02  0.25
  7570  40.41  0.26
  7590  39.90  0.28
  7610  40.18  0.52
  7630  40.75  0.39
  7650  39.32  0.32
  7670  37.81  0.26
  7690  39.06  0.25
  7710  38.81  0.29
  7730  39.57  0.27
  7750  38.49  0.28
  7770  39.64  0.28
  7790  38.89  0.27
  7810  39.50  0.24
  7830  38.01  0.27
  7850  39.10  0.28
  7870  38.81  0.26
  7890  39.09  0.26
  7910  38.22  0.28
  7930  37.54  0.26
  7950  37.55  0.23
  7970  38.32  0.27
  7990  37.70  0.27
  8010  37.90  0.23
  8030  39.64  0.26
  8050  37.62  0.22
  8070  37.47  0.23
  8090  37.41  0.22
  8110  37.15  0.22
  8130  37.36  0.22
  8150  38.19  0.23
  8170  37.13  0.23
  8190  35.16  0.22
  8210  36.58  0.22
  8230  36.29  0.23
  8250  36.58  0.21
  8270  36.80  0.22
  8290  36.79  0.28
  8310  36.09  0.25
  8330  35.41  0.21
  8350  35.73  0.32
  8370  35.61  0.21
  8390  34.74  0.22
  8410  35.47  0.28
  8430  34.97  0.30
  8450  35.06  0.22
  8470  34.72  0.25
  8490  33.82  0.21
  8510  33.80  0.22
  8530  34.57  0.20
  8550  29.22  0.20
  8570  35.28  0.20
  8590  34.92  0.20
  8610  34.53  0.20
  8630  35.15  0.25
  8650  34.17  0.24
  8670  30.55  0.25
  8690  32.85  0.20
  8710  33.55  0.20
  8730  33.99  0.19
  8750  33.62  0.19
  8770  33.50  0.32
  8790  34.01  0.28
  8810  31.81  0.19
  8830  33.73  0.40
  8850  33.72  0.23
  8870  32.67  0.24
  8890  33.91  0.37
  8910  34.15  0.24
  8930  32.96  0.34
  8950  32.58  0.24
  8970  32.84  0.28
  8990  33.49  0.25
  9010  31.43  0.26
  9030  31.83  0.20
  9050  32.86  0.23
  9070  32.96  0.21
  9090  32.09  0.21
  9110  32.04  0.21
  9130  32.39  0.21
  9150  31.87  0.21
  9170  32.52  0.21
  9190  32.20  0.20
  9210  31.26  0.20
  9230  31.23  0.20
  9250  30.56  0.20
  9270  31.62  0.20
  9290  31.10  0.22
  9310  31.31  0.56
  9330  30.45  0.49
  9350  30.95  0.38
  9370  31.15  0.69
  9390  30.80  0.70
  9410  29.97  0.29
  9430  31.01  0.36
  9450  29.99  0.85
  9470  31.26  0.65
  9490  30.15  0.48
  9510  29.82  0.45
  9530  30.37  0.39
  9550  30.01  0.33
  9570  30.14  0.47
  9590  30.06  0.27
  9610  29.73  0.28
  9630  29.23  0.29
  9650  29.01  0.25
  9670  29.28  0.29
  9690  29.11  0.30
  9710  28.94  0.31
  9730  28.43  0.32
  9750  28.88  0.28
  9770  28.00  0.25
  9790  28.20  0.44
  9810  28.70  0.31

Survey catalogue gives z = 0.000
